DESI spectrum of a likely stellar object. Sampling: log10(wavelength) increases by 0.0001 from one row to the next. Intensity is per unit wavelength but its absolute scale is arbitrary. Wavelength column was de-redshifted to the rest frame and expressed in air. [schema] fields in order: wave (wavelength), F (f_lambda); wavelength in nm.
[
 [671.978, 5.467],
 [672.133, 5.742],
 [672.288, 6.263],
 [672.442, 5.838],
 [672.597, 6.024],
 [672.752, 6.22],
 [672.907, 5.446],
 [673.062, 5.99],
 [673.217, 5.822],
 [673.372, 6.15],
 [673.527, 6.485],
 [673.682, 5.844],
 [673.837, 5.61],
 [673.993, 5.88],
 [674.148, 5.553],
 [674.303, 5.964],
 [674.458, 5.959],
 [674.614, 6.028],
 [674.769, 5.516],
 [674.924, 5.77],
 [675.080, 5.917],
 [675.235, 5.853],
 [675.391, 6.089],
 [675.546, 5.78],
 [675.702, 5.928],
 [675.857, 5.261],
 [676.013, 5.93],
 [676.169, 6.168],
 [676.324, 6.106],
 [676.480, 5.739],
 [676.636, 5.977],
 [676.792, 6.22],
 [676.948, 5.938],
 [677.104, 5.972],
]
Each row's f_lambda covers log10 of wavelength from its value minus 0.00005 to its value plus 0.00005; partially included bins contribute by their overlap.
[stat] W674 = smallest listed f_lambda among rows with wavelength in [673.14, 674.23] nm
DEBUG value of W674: 5.553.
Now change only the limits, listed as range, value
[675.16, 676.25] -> 5.261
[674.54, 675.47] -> 5.516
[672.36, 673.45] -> 5.446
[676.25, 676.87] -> 5.739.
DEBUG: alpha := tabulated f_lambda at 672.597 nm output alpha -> 6.024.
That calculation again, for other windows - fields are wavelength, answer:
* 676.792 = 6.22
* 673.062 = 5.99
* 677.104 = 5.972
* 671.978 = 5.467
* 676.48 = 5.739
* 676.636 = 5.977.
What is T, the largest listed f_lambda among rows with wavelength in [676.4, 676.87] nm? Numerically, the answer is 6.22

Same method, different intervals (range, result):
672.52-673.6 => 6.485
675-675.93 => 6.089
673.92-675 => 6.028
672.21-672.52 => 6.263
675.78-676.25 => 6.168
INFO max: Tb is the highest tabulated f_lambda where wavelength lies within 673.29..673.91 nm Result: 6.485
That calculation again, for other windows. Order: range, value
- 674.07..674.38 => 5.964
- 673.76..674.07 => 5.88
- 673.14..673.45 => 6.15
